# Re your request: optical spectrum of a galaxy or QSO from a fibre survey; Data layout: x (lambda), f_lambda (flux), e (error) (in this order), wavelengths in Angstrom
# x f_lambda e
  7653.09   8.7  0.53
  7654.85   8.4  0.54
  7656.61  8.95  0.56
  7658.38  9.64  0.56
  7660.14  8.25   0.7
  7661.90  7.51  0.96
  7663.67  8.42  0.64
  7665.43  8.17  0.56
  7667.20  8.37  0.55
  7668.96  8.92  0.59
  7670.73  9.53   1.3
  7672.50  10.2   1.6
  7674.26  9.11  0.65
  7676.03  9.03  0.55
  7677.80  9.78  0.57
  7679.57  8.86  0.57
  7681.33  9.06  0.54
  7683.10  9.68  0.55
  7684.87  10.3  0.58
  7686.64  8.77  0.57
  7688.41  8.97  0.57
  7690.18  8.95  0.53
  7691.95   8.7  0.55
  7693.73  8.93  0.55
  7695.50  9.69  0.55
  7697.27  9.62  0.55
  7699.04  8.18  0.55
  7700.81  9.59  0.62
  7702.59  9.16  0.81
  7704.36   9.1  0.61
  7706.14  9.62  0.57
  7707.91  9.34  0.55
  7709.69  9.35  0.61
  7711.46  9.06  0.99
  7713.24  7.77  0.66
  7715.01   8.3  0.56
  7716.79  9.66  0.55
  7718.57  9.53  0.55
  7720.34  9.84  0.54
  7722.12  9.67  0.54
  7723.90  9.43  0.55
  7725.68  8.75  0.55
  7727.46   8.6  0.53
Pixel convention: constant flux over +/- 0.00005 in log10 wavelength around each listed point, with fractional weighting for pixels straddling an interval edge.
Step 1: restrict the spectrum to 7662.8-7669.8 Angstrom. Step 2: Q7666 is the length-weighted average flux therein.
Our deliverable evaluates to 8.47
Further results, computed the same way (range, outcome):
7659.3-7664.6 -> 8.06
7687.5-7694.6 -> 8.88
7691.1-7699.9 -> 9.03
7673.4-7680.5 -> 9.2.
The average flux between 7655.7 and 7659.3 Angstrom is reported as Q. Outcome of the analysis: 9.27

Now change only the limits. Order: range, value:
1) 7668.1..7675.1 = 9.44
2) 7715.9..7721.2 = 9.68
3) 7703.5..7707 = 9.34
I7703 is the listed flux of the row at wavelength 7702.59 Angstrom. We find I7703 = 9.16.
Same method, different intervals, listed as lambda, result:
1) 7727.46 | 8.6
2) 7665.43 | 8.17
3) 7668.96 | 8.92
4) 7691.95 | 8.7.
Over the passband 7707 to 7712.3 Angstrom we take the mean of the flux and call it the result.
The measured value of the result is 9.26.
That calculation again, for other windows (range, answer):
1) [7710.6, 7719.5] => 8.87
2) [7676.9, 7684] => 9.35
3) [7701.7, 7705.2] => 9.13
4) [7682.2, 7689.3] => 9.43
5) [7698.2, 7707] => 9.13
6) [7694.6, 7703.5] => 9.25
